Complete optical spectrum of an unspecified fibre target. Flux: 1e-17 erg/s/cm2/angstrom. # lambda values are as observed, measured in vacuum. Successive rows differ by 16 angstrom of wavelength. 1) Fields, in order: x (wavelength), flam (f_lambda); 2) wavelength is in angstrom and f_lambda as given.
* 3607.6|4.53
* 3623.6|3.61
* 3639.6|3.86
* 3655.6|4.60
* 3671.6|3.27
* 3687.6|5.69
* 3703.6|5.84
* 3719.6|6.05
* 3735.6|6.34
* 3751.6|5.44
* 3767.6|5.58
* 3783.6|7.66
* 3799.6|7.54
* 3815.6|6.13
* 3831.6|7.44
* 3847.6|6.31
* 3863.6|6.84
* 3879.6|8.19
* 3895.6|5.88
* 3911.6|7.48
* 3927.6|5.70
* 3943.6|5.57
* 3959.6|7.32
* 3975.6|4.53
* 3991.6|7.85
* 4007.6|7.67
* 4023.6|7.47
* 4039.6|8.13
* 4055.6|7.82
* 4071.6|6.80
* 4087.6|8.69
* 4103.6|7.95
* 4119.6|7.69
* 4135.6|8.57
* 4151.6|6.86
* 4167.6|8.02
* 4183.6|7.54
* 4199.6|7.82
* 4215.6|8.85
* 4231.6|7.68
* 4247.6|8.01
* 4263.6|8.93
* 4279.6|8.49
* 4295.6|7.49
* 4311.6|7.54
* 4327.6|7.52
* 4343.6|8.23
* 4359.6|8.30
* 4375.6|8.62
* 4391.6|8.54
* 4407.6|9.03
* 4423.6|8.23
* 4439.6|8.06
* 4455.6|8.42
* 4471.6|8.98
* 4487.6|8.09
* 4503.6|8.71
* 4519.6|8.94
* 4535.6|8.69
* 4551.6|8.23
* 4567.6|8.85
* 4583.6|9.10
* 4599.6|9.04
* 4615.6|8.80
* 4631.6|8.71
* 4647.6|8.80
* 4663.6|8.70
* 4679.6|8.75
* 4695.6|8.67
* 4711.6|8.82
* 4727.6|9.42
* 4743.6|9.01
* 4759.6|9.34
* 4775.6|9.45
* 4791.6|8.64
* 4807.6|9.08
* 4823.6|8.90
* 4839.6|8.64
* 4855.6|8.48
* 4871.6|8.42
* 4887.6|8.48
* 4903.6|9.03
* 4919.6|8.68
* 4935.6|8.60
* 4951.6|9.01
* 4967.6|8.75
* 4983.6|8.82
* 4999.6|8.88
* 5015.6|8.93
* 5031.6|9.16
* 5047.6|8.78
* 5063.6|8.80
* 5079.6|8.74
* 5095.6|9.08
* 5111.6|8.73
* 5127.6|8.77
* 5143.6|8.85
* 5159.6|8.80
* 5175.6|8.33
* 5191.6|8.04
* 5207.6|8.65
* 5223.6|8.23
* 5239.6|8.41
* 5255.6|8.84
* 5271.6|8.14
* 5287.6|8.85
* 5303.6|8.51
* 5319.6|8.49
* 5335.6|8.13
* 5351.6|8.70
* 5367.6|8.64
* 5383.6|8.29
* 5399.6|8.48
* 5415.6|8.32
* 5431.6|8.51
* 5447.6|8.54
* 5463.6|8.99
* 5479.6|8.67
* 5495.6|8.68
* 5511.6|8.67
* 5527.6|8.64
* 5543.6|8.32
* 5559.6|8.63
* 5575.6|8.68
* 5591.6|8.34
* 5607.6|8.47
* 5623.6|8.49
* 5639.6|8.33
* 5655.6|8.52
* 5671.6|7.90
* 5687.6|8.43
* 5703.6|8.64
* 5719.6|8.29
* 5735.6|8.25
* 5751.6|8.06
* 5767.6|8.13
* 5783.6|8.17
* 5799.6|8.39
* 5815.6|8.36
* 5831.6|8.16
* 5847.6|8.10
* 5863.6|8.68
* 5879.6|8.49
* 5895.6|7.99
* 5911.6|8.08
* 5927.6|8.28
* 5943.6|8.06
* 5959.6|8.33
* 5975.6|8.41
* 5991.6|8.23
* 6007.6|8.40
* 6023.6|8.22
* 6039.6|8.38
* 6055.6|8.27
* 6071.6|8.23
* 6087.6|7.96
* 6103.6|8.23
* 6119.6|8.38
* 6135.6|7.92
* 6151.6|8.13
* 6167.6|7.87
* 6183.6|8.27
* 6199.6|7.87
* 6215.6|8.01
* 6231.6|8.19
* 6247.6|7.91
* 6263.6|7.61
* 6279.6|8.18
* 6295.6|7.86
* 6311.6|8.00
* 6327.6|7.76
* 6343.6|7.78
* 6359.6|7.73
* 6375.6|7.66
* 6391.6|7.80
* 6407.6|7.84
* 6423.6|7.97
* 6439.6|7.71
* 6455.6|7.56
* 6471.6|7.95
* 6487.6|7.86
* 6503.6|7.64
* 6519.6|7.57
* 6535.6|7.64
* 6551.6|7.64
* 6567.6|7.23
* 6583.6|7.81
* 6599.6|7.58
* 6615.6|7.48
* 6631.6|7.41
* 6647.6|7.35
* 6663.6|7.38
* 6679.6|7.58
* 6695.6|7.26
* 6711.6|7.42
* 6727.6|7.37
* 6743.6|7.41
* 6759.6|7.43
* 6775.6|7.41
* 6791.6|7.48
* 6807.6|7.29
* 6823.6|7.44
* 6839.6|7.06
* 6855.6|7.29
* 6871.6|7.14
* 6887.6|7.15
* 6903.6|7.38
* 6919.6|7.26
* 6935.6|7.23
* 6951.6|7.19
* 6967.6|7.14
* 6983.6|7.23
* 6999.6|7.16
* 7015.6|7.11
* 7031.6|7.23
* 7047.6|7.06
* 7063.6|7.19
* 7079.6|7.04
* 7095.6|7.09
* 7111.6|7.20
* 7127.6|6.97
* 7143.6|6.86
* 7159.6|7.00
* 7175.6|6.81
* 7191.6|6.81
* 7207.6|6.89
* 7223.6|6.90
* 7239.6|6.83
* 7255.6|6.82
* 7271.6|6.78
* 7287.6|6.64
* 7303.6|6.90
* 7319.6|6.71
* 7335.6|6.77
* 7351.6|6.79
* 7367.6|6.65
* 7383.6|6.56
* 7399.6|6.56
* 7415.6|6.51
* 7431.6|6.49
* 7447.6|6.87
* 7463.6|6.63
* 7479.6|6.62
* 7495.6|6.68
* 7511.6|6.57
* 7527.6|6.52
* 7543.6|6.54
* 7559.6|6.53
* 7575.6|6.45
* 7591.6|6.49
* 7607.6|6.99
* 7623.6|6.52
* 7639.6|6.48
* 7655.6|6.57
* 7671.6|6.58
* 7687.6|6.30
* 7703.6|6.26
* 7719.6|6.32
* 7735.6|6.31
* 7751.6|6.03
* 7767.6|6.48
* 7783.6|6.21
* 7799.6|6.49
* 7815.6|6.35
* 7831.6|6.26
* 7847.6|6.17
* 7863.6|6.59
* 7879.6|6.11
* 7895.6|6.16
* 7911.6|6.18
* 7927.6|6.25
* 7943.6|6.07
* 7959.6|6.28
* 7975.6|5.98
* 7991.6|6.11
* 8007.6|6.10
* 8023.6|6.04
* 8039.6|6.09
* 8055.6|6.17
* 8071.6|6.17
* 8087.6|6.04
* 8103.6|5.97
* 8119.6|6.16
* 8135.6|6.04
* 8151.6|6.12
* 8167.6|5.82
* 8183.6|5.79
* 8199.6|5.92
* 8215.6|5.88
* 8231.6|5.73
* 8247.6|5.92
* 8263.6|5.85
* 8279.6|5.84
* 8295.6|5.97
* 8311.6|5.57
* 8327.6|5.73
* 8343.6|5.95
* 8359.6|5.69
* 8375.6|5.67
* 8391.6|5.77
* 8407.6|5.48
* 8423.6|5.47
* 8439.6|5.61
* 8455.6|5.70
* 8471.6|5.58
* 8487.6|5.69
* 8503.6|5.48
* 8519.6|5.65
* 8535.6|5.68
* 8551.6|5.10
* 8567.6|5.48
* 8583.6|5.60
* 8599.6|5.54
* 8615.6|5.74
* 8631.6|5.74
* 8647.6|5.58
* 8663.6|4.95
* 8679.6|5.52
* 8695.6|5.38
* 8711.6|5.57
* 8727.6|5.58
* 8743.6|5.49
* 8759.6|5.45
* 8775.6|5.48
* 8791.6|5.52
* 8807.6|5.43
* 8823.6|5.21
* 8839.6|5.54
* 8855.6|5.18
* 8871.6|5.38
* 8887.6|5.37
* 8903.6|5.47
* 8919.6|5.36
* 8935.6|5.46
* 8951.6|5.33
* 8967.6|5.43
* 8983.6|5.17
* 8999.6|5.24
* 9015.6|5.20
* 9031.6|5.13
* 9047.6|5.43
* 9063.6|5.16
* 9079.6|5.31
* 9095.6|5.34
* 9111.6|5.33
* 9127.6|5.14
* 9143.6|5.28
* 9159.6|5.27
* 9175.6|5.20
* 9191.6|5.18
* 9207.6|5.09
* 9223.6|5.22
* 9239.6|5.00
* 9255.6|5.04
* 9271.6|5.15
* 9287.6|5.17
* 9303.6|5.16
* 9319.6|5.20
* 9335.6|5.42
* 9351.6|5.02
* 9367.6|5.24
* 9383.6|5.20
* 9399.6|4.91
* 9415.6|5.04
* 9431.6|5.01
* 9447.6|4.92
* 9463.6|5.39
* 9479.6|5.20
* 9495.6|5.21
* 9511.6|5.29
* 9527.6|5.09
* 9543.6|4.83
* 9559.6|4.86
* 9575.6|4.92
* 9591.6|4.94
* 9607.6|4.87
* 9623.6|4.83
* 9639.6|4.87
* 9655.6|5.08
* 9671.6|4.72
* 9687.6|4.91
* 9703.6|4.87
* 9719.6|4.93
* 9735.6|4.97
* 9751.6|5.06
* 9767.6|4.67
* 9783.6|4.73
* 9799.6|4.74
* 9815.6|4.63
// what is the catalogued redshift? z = 0.00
